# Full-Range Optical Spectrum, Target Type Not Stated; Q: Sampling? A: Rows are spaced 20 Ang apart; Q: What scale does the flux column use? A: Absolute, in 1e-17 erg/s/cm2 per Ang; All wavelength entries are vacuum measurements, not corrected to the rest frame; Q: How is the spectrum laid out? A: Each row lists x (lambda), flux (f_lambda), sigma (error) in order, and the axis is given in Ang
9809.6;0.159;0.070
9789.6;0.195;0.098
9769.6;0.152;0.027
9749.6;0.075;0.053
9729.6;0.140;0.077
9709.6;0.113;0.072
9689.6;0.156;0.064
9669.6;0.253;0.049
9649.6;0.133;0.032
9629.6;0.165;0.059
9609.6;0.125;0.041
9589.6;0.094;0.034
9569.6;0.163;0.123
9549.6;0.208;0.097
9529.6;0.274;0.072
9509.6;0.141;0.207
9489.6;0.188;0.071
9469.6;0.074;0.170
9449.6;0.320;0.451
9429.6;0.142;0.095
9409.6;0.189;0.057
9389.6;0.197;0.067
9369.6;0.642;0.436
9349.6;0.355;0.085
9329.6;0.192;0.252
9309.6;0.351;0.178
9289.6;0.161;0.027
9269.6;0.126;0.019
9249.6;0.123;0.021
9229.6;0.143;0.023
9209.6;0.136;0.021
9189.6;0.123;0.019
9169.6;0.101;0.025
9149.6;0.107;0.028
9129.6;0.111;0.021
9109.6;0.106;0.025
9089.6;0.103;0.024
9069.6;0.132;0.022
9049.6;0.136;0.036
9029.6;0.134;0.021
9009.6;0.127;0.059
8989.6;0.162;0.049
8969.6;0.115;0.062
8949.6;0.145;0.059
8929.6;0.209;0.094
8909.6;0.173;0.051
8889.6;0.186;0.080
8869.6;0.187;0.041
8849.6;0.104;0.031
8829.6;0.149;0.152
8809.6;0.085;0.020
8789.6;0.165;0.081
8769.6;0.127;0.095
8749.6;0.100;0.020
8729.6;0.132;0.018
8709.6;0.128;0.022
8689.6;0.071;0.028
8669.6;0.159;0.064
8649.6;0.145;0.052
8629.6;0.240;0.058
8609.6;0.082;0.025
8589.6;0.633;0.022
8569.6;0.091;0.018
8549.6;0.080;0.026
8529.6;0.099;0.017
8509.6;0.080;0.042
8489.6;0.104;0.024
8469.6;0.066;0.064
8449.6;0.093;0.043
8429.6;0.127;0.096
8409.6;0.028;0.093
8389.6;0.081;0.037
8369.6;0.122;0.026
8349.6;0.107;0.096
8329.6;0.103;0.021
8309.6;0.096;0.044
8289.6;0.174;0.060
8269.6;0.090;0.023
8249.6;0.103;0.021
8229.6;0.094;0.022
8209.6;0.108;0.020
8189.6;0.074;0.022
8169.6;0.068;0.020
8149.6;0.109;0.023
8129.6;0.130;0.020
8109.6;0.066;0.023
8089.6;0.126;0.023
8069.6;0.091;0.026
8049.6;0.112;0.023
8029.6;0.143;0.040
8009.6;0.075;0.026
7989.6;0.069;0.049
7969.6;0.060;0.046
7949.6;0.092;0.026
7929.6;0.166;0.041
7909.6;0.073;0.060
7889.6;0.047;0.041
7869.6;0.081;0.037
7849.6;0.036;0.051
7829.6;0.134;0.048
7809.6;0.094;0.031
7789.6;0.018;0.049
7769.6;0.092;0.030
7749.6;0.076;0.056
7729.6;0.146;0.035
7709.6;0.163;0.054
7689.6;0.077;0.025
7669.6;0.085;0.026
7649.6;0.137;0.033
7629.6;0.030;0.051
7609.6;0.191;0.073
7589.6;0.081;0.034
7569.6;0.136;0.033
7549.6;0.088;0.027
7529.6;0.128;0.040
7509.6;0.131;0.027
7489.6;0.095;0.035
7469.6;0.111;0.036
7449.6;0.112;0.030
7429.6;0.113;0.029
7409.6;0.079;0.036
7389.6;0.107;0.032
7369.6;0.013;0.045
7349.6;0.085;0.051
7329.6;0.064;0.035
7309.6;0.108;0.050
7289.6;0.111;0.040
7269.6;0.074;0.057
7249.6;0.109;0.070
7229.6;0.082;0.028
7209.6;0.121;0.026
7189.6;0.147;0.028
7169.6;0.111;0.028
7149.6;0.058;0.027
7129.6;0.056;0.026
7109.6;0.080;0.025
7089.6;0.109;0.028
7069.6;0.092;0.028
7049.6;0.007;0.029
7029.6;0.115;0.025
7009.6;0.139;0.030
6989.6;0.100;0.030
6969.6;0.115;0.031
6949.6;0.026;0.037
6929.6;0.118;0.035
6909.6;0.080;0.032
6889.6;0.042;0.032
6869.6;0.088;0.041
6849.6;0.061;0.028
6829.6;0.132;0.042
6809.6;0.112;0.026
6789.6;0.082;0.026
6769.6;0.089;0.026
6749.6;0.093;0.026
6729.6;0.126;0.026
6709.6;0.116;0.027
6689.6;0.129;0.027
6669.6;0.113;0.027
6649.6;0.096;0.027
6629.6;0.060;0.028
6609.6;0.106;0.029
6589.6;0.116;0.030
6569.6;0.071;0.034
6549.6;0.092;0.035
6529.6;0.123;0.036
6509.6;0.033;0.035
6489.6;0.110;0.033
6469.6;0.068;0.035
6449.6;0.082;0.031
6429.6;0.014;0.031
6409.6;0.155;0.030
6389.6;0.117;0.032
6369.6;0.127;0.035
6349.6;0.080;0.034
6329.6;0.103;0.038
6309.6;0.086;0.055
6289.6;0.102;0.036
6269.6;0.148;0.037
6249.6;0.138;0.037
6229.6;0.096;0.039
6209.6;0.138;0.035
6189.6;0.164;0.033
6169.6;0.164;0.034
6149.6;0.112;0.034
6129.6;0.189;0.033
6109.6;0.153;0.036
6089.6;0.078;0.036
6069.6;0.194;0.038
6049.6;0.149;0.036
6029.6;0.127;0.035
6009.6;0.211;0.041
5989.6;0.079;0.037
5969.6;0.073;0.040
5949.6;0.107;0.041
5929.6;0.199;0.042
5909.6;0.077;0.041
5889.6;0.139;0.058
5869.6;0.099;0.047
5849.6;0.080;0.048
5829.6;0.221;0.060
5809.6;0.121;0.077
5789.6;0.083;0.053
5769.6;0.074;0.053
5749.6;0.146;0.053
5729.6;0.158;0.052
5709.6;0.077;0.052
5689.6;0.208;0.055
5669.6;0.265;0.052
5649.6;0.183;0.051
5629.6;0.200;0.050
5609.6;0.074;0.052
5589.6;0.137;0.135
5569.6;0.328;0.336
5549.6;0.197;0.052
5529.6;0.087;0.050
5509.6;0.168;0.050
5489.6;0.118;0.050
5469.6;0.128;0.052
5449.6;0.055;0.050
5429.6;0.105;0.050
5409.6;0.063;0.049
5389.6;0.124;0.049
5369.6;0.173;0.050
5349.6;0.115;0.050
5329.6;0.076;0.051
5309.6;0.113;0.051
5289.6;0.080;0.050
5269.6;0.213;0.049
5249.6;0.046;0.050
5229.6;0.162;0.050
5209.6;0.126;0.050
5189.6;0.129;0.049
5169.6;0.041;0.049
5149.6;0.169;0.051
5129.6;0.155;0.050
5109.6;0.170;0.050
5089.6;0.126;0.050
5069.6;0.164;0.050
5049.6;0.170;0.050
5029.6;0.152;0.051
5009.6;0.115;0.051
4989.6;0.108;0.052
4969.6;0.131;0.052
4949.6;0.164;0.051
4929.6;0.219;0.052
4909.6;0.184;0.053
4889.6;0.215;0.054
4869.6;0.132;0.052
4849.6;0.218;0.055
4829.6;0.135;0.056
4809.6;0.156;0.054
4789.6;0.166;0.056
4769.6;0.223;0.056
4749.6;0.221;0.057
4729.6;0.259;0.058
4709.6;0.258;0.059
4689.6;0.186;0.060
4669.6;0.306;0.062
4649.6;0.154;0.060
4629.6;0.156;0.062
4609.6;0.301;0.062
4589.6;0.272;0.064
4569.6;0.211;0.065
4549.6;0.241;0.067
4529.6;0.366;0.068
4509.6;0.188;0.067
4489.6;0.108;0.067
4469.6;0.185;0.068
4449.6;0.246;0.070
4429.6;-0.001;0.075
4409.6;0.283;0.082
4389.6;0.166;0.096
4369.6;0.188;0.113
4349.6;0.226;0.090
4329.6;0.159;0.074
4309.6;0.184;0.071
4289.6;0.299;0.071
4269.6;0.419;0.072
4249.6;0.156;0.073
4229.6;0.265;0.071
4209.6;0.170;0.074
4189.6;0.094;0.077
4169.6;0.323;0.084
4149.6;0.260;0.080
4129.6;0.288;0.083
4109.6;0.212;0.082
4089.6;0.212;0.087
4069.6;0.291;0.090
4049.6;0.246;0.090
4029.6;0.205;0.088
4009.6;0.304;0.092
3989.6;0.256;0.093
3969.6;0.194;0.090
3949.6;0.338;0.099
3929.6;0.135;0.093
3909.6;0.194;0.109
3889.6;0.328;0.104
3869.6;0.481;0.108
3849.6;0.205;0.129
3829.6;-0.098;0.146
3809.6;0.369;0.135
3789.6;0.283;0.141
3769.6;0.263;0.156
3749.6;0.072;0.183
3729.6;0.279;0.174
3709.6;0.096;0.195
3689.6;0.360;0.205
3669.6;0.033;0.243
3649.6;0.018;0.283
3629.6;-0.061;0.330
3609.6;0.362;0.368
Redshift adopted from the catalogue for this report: 1.304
